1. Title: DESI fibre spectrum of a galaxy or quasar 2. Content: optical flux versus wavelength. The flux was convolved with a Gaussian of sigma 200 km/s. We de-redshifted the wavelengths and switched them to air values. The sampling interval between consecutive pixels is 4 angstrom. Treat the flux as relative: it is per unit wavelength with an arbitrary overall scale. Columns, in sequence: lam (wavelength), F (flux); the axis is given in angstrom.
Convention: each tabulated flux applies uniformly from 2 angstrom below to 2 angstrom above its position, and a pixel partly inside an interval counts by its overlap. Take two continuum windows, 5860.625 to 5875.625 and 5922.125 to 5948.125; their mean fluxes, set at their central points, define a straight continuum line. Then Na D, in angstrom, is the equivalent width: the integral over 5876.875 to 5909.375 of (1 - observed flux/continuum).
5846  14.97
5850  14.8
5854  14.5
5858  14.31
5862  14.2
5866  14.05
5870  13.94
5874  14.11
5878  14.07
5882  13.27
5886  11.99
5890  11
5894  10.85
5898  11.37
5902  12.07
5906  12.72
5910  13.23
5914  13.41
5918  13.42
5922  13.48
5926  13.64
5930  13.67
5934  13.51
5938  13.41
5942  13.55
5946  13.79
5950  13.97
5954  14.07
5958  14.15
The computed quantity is 4.0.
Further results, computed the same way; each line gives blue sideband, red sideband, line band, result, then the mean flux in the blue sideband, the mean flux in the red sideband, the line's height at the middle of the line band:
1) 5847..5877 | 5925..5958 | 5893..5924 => 2.96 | 14.3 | 13.7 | 14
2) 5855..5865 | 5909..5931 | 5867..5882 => 0.14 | 14.3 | 13.5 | 14.1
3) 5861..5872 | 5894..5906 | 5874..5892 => 0.27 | 14.1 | 11.7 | 12.9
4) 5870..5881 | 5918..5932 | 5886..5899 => 2.49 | 14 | 13.6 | 13.8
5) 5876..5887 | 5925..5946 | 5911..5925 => 0.02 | 13.2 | 13.6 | 13.5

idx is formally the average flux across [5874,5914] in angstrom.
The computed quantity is 12.4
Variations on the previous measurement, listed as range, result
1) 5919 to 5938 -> 13.5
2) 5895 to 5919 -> 12.6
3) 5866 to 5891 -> 13.2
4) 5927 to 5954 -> 13.7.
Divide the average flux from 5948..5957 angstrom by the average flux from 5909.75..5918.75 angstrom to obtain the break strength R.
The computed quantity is 1.05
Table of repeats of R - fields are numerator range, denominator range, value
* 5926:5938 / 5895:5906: 1.15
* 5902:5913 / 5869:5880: 0.91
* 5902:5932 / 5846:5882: 0.93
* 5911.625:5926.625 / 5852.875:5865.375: 0.94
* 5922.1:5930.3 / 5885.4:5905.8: 1.18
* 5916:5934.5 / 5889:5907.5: 1.17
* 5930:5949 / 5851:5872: 0.96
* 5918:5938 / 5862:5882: 0.97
